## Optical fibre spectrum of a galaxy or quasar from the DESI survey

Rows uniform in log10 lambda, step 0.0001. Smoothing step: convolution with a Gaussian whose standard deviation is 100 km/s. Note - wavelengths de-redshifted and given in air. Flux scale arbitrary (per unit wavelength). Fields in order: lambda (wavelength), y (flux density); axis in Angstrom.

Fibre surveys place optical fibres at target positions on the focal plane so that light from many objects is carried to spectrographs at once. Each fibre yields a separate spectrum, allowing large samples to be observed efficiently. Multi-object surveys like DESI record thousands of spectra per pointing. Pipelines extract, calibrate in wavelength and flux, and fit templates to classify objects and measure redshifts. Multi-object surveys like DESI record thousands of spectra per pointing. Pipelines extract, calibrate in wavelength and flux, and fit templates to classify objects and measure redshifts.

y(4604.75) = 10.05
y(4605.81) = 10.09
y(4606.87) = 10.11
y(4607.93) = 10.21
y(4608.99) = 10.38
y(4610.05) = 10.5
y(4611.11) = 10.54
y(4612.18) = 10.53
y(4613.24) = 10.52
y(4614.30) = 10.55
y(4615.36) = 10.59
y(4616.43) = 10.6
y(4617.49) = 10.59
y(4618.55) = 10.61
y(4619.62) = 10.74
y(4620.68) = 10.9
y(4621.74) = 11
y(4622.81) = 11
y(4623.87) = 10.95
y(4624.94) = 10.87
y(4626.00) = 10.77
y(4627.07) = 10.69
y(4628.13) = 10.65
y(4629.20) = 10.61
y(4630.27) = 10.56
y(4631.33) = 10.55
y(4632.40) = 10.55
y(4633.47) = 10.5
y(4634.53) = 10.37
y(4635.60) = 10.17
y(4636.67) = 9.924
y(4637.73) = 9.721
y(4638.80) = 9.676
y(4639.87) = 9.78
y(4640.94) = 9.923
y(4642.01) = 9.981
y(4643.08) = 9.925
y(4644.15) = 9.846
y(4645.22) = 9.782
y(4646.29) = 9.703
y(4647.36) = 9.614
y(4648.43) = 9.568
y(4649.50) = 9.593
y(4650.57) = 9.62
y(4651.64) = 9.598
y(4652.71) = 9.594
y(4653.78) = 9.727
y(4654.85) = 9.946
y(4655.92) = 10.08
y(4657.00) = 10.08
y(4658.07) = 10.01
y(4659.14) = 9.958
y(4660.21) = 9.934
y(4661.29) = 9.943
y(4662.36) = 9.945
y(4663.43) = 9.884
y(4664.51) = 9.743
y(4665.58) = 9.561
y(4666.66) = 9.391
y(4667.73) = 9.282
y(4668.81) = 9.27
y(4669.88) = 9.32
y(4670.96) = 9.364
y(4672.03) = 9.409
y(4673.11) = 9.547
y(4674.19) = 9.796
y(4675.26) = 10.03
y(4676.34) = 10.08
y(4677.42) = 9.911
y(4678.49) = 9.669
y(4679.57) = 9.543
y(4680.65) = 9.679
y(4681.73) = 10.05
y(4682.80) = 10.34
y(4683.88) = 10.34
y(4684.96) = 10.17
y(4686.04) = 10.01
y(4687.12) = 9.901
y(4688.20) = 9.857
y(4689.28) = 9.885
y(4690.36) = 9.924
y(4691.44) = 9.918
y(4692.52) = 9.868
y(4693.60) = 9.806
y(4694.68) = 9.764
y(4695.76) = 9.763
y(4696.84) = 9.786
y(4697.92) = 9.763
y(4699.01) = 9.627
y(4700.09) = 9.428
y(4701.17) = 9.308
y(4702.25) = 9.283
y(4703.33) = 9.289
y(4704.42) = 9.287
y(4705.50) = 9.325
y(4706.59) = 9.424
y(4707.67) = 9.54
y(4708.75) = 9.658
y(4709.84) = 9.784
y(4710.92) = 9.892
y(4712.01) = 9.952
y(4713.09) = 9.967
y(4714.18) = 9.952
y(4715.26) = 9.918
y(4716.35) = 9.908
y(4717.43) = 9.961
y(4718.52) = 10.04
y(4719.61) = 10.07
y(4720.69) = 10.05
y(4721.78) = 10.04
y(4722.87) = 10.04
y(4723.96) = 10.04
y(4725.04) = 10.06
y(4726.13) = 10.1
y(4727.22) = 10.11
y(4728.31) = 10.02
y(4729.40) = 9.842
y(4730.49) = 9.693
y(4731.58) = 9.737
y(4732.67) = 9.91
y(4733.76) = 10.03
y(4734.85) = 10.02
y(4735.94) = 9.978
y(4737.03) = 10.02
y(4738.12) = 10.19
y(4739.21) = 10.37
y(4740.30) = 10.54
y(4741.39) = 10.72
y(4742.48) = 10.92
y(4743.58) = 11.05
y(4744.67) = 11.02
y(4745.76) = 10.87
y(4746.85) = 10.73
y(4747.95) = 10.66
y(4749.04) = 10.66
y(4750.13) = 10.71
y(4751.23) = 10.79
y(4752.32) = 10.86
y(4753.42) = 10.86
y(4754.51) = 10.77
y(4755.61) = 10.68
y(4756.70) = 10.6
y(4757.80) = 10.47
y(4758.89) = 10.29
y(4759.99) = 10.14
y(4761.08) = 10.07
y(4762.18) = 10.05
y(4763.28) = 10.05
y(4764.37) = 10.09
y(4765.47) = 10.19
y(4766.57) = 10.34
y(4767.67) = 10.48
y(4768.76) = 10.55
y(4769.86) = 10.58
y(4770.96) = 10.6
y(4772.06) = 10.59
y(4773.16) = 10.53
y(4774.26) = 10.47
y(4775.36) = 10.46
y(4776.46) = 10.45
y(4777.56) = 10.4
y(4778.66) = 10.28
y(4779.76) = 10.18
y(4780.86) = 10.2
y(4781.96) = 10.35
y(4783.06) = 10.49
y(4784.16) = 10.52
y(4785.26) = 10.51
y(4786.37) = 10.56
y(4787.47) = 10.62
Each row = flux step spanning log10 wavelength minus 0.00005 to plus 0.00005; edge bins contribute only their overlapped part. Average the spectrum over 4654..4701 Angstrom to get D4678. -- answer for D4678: 9.8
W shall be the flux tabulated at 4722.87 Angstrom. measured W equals 10.04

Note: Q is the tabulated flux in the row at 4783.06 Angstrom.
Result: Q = 10.49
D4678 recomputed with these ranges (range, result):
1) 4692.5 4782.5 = 10.2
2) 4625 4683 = 9.91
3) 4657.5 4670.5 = 9.69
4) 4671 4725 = 9.81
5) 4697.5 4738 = 9.82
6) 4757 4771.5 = 10.3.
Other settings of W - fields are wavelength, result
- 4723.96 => 10.04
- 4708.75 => 9.658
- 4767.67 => 10.48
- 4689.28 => 9.885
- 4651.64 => 9.598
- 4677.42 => 9.911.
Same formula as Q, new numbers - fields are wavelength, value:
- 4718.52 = 10.04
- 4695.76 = 9.763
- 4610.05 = 10.5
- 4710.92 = 9.892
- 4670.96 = 9.364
